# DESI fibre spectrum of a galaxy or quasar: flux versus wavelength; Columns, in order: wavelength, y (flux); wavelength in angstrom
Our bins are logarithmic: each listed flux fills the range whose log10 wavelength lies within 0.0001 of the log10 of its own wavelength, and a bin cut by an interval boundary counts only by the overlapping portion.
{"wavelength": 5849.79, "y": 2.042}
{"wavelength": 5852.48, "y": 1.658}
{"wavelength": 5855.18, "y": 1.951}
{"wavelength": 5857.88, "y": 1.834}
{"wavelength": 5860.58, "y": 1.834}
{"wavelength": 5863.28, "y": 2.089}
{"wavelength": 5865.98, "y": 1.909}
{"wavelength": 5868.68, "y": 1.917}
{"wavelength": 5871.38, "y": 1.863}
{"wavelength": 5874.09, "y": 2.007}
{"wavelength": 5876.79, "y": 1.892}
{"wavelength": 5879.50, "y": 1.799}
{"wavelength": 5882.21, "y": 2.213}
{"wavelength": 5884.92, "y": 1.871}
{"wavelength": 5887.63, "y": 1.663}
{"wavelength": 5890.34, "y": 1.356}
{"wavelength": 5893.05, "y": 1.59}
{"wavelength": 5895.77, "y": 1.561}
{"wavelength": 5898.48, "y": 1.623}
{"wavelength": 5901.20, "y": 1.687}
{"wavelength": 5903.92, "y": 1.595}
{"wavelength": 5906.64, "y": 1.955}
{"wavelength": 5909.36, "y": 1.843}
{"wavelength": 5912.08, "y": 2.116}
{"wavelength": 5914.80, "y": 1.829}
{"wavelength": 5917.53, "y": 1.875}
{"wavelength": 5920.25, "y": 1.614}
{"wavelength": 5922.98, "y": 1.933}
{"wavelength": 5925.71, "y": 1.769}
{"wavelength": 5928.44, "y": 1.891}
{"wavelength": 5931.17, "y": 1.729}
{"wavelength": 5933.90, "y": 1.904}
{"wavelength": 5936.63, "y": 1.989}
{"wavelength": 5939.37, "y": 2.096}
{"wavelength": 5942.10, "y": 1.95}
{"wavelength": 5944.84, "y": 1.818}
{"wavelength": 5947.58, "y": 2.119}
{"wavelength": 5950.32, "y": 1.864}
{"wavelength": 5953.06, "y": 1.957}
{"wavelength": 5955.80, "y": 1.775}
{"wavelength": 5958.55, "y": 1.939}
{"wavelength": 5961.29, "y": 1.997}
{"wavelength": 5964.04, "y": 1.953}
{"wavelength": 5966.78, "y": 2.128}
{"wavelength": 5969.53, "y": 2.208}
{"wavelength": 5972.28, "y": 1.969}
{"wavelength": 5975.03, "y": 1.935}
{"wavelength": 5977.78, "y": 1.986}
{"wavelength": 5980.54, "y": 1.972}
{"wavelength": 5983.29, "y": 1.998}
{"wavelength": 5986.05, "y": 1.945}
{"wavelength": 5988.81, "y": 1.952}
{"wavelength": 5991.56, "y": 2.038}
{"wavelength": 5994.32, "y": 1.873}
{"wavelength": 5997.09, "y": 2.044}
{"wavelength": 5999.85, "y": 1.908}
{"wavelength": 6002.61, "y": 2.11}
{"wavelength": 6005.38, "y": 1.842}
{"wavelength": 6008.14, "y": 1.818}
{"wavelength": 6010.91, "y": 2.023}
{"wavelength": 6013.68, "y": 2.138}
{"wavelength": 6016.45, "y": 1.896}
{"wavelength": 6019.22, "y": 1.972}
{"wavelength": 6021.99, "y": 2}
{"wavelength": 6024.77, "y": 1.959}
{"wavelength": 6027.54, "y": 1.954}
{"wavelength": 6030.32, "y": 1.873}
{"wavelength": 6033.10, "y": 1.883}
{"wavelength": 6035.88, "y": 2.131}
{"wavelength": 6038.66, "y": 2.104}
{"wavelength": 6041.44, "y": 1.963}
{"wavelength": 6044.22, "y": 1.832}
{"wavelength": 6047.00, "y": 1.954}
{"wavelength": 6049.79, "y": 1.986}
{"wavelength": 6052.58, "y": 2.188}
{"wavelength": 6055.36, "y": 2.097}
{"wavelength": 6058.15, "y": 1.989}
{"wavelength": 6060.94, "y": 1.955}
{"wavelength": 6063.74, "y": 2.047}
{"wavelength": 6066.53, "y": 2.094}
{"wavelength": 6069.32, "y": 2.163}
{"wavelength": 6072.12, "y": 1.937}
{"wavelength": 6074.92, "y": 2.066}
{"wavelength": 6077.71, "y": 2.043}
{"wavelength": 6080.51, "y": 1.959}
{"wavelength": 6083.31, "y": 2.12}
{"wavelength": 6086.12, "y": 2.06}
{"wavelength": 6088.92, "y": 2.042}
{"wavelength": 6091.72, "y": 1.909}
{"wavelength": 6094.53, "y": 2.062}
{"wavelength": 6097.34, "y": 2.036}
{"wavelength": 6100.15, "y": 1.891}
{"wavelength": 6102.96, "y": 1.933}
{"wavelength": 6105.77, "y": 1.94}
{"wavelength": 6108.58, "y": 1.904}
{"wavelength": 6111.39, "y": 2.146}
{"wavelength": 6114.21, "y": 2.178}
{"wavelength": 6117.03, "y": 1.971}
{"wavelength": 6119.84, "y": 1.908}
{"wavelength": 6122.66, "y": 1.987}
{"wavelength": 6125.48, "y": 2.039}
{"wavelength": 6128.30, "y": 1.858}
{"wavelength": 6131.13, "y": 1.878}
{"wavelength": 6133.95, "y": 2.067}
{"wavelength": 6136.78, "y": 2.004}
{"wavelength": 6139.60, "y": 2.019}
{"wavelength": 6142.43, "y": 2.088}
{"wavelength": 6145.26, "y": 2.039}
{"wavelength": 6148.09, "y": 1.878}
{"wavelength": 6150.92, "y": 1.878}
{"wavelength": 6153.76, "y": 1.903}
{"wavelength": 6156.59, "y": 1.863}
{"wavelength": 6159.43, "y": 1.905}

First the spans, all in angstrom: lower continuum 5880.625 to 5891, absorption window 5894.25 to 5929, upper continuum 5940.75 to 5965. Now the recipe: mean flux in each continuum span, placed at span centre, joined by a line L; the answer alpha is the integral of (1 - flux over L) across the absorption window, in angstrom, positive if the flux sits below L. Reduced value 1.2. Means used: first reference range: 1.8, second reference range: 1.93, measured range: 1.79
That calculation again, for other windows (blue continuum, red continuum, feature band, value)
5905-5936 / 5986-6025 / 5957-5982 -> -1.10 angstrom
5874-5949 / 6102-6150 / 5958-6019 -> -3.19 angstrom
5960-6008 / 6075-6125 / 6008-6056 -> 0.14 angstrom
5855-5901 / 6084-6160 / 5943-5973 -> -1.70 angstrom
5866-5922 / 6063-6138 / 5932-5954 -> -1.30 angstrom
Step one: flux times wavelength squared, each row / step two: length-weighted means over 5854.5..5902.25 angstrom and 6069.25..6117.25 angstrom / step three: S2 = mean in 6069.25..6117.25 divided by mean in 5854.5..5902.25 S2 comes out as 1.20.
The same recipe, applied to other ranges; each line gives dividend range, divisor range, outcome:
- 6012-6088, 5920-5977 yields 1.08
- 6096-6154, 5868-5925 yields 1.19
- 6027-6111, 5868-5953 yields 1.15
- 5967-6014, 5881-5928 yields 1.15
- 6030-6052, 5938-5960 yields 1.05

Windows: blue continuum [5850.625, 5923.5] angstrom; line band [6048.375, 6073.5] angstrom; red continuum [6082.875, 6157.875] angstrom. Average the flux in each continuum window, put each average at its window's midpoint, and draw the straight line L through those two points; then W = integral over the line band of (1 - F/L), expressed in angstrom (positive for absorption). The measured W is -1.4 angstrom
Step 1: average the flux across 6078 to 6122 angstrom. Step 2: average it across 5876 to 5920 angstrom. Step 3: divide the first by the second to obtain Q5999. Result 1.13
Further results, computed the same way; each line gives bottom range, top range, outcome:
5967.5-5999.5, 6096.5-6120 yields 1.00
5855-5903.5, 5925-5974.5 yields 1.08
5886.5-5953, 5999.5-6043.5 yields 1.09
